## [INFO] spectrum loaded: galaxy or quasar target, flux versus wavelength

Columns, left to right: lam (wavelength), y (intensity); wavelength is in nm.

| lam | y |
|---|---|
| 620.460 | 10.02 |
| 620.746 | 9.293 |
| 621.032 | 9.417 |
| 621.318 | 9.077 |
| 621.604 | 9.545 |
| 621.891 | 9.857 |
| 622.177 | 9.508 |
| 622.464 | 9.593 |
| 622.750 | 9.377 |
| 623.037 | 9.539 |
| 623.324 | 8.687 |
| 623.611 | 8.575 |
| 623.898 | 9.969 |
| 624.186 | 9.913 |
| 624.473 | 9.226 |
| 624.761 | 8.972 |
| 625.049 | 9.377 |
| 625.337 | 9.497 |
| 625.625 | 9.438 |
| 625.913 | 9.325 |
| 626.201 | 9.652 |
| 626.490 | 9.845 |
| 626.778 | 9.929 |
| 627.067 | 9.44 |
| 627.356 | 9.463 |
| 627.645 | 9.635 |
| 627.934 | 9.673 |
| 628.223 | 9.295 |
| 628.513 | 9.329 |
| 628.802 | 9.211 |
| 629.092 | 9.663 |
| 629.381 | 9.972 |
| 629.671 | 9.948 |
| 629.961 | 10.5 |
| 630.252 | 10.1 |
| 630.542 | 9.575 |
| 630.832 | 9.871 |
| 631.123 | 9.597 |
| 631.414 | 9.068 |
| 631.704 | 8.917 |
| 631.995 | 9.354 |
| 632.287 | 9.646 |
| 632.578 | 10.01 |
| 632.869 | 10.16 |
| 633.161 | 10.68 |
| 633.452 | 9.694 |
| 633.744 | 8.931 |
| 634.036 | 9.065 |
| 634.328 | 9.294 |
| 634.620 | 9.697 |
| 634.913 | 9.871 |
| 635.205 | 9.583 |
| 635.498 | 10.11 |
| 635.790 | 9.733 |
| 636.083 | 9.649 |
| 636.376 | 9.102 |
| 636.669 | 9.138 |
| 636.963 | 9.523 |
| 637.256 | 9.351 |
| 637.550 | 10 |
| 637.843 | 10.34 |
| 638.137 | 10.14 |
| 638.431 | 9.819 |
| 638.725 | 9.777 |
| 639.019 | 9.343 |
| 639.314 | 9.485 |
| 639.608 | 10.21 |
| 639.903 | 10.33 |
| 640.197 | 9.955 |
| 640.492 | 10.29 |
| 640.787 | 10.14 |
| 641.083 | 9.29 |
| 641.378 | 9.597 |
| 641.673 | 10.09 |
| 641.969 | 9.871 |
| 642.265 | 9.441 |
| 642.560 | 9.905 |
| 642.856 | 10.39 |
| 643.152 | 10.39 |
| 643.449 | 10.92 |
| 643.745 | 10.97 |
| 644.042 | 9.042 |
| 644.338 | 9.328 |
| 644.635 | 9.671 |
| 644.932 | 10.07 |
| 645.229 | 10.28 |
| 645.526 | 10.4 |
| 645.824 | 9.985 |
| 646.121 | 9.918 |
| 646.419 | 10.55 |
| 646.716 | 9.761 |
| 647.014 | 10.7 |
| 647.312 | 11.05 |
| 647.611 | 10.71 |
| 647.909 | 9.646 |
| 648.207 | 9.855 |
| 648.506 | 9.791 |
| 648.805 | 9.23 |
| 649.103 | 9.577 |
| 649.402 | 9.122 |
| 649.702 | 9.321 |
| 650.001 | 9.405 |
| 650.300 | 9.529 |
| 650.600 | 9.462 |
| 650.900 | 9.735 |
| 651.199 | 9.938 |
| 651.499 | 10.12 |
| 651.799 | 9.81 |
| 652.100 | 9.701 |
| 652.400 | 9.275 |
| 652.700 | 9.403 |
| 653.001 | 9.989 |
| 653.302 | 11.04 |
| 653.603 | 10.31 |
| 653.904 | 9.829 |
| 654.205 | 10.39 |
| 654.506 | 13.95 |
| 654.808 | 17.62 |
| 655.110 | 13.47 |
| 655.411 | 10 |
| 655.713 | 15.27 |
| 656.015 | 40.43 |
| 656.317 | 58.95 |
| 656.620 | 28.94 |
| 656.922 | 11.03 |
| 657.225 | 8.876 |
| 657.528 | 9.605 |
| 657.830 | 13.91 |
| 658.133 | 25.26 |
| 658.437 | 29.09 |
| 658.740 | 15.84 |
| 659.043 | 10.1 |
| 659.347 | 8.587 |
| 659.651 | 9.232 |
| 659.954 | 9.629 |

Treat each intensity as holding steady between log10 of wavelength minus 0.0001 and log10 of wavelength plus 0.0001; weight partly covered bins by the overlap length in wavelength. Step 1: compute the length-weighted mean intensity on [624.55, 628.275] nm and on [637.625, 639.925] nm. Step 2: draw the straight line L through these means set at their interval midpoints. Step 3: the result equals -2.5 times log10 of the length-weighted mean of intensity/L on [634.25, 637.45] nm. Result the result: 0.028 mag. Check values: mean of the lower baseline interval 9.5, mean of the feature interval 9.56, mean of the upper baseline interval 9.91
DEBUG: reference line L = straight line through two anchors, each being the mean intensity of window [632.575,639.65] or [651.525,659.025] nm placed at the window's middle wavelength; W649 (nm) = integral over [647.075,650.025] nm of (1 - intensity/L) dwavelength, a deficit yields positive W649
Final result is 0.90 nm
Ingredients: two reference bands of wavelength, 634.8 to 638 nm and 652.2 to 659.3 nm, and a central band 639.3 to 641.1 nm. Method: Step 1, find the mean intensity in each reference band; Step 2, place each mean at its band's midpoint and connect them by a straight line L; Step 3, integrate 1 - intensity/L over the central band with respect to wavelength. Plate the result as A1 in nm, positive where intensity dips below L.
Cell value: 0.17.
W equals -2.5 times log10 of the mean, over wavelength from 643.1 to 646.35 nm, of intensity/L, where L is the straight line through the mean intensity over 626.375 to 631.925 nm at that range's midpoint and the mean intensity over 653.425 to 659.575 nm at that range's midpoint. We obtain 0.38 mag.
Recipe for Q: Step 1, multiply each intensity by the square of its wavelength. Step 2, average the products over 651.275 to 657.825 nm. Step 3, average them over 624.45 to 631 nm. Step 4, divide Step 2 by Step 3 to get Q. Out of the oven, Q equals 1.76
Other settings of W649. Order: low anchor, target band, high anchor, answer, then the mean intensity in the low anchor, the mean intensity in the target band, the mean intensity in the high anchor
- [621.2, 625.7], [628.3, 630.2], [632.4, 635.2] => -0.04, 9.38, 9.77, 9.71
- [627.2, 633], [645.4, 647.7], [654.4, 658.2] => 0.85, 9.65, 10.4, 20.5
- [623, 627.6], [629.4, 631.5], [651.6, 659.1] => 0.16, 9.43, 9.83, 16.5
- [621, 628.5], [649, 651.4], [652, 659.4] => 0.91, 9.45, 9.52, 16.6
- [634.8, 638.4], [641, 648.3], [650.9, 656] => 0.49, 9.71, 10.1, 12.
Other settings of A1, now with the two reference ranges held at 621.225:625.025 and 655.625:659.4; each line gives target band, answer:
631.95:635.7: 0.99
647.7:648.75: 0.49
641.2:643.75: 0.97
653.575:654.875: 0.52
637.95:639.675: 0.60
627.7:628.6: 0.14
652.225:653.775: 0.78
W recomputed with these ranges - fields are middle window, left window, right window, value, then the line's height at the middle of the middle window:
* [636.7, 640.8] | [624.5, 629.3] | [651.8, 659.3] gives 0.25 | 12.4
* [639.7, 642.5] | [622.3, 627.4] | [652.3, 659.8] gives 0.30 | 13.1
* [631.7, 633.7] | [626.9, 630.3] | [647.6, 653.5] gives -0.01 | 9.68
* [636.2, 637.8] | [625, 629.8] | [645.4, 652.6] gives 0.02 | 9.7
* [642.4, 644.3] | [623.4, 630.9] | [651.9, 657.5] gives 0.31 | 13.6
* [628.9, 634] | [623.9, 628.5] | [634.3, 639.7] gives -0.01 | 9.61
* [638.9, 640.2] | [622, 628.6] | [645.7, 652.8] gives -0.02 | 9.67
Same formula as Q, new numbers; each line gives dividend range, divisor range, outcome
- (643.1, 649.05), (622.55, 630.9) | 1.12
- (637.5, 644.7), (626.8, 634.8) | 1.07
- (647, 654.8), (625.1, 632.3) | 1.14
